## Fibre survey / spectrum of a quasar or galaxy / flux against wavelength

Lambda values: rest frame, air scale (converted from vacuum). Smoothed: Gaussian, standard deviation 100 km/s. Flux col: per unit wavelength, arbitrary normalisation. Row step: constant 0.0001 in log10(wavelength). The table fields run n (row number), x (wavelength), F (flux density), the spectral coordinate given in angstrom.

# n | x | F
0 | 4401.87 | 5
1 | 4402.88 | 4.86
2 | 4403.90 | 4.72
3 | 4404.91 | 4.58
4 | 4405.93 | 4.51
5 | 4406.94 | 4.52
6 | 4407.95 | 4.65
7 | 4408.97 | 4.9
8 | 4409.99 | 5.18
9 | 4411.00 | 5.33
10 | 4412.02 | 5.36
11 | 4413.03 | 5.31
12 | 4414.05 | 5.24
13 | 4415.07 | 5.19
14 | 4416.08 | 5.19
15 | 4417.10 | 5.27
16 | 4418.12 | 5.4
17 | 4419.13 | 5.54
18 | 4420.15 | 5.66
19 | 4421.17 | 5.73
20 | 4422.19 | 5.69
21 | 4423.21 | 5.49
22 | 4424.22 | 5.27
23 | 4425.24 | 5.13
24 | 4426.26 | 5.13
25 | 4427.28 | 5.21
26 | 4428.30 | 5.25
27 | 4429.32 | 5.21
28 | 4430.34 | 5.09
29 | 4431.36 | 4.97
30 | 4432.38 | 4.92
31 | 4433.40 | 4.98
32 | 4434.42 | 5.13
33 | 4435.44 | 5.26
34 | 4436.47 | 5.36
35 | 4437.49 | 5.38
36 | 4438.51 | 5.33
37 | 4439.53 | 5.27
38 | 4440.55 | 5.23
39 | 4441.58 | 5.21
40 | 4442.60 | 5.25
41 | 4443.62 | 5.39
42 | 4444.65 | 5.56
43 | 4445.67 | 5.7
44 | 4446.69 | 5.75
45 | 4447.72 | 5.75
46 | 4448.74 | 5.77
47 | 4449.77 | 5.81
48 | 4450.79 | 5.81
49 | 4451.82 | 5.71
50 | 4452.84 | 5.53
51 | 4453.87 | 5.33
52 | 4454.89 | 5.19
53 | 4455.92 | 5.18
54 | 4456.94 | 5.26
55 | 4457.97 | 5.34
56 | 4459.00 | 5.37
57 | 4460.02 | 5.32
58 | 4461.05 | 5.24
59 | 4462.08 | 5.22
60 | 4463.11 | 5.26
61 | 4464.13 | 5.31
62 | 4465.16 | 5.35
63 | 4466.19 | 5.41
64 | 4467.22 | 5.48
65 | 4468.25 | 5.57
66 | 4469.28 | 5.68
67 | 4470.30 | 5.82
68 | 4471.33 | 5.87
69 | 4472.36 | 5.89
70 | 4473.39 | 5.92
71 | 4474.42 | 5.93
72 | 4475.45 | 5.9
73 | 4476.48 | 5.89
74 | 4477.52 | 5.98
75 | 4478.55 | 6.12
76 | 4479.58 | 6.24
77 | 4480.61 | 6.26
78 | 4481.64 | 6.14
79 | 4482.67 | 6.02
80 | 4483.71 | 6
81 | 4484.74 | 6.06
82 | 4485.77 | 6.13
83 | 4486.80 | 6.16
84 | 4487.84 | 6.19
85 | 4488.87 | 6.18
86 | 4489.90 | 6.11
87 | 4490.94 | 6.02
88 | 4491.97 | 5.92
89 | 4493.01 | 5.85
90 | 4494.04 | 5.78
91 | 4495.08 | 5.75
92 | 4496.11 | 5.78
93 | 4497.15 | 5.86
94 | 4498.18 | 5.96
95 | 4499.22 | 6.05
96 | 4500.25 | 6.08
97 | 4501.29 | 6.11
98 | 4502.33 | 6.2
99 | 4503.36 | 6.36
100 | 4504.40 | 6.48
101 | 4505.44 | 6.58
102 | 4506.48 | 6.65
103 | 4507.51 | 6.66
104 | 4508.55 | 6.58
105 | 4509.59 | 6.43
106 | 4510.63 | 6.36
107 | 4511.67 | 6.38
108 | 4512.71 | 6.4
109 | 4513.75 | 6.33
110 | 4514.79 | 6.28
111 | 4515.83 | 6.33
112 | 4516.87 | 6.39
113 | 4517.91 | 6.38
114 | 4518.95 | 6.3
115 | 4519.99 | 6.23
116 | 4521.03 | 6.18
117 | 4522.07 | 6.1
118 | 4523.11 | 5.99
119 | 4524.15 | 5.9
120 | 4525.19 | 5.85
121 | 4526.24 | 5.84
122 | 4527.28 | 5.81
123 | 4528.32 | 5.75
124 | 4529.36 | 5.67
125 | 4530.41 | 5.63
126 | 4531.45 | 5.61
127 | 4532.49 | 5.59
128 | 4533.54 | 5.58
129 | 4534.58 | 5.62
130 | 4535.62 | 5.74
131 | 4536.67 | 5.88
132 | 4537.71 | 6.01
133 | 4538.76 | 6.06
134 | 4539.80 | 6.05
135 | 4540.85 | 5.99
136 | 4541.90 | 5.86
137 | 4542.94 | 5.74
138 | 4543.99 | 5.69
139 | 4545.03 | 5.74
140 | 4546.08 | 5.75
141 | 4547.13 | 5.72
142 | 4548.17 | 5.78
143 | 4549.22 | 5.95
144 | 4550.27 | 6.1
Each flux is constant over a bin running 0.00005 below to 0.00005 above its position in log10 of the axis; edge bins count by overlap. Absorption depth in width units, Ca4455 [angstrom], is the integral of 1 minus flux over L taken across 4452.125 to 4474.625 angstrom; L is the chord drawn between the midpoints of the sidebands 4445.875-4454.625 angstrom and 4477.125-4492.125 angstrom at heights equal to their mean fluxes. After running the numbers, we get 1.42 angstrom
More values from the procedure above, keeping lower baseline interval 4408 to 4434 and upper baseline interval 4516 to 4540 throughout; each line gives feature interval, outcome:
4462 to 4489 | -1.2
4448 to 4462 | 0.0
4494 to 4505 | -0.6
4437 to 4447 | 0.0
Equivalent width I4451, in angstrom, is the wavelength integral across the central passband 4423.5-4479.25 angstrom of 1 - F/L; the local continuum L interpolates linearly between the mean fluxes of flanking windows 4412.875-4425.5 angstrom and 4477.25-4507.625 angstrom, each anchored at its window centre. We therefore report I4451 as 2.6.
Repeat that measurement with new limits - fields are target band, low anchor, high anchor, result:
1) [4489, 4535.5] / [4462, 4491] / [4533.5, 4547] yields -1.85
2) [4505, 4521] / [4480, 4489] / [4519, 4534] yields -1.26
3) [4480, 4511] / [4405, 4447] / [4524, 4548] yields -3.18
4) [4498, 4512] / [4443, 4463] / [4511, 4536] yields -1.18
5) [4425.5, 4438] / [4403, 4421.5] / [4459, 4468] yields 0.10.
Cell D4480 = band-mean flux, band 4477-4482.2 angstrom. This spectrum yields 6.15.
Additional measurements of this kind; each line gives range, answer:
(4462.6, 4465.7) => 5.31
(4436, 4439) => 5.36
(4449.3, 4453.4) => 5.71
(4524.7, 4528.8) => 5.81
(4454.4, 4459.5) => 5.26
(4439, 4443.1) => 5.24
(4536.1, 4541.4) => 5.98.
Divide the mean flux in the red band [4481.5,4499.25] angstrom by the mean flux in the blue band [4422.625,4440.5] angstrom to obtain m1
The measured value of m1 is 1.2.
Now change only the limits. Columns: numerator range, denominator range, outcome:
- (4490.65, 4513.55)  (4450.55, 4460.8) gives 1.15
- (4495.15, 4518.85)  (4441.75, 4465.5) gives 1.15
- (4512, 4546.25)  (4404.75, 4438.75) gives 1.15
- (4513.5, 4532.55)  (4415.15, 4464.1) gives 1.12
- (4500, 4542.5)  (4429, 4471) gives 1.13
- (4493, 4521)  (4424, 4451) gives 1.17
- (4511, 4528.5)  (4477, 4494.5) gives 1.01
